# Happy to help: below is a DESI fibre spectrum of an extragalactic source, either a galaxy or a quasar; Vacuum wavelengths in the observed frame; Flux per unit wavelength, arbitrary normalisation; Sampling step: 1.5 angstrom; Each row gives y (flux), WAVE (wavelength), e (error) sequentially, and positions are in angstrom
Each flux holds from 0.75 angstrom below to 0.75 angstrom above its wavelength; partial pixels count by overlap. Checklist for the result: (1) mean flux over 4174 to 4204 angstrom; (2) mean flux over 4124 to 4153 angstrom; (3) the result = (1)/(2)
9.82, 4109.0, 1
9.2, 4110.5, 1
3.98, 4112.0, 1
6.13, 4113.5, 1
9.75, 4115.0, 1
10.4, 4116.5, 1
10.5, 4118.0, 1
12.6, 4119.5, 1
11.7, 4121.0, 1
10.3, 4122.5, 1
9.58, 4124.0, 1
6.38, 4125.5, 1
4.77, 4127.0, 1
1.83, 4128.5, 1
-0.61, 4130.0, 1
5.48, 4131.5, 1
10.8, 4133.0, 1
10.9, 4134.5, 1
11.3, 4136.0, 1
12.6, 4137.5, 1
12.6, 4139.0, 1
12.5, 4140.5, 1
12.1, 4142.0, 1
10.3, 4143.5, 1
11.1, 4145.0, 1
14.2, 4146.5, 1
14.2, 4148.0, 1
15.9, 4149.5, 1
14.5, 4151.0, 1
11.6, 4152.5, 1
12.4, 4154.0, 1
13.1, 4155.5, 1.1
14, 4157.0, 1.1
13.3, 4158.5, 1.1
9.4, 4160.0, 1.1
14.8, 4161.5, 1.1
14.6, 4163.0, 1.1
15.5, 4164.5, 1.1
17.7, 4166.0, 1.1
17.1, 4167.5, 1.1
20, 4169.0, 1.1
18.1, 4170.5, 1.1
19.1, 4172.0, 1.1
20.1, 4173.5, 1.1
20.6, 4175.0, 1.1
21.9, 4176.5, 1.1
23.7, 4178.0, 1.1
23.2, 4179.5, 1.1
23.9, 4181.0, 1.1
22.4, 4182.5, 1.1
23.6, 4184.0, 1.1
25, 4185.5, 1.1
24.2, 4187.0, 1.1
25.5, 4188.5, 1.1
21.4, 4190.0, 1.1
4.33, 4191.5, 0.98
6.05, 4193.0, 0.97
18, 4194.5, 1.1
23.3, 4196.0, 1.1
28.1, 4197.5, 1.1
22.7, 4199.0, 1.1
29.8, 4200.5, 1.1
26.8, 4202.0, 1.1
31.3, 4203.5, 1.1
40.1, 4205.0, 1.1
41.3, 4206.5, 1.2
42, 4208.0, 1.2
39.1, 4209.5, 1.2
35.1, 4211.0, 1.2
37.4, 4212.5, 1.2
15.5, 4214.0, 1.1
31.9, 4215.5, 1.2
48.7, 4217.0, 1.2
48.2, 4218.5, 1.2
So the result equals 2.20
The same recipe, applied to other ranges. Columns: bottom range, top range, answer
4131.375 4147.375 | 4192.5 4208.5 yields 2.46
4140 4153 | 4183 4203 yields 1.66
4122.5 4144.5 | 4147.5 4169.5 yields 1.67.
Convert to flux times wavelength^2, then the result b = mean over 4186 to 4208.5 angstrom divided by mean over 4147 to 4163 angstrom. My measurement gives 1.94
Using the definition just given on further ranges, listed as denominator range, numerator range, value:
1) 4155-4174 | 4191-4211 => 1.78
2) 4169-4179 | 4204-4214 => 1.84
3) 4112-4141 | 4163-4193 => 2.33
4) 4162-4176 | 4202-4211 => 2.11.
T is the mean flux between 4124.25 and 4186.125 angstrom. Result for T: 14.5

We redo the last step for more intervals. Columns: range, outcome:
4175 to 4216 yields 26.1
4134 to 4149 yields 12.3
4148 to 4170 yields 14.6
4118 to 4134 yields 7.49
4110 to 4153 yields 9.88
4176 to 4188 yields 23.6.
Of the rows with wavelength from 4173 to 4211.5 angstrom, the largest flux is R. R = 42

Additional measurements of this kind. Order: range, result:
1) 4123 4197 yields 25.5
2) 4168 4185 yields 23.9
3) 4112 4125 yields 12.6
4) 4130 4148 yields 14.2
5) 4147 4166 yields 17.7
